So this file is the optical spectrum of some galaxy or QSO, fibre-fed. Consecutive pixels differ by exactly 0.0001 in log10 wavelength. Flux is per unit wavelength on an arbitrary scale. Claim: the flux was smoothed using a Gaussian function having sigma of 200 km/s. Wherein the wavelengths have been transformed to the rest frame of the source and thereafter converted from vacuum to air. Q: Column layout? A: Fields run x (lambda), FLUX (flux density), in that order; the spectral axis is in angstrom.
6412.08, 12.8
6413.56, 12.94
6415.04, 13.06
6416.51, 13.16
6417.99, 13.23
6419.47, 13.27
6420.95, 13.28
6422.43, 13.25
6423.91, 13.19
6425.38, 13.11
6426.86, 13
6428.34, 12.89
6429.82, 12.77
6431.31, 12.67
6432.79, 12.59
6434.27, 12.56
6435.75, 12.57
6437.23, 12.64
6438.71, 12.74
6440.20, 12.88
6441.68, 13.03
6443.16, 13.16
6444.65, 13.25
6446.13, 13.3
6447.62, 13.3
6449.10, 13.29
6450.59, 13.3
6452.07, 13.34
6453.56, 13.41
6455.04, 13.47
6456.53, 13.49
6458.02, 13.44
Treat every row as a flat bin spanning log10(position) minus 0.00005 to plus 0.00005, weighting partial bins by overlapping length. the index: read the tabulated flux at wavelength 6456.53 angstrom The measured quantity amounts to 13.49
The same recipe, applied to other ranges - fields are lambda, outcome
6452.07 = 13.34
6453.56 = 13.41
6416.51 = 13.16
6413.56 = 12.94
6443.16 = 13.16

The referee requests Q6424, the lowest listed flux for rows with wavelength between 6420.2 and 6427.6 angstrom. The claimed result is 13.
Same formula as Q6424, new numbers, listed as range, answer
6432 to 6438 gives 12.56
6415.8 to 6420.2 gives 13.16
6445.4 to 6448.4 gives 13.3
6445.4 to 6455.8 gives 13.29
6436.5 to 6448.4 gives 12.64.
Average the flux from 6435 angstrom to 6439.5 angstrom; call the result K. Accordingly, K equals 12.6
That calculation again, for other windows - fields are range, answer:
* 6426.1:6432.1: 12.8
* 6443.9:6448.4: 13.3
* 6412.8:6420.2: 13.1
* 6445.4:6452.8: 13.3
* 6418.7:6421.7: 13.3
